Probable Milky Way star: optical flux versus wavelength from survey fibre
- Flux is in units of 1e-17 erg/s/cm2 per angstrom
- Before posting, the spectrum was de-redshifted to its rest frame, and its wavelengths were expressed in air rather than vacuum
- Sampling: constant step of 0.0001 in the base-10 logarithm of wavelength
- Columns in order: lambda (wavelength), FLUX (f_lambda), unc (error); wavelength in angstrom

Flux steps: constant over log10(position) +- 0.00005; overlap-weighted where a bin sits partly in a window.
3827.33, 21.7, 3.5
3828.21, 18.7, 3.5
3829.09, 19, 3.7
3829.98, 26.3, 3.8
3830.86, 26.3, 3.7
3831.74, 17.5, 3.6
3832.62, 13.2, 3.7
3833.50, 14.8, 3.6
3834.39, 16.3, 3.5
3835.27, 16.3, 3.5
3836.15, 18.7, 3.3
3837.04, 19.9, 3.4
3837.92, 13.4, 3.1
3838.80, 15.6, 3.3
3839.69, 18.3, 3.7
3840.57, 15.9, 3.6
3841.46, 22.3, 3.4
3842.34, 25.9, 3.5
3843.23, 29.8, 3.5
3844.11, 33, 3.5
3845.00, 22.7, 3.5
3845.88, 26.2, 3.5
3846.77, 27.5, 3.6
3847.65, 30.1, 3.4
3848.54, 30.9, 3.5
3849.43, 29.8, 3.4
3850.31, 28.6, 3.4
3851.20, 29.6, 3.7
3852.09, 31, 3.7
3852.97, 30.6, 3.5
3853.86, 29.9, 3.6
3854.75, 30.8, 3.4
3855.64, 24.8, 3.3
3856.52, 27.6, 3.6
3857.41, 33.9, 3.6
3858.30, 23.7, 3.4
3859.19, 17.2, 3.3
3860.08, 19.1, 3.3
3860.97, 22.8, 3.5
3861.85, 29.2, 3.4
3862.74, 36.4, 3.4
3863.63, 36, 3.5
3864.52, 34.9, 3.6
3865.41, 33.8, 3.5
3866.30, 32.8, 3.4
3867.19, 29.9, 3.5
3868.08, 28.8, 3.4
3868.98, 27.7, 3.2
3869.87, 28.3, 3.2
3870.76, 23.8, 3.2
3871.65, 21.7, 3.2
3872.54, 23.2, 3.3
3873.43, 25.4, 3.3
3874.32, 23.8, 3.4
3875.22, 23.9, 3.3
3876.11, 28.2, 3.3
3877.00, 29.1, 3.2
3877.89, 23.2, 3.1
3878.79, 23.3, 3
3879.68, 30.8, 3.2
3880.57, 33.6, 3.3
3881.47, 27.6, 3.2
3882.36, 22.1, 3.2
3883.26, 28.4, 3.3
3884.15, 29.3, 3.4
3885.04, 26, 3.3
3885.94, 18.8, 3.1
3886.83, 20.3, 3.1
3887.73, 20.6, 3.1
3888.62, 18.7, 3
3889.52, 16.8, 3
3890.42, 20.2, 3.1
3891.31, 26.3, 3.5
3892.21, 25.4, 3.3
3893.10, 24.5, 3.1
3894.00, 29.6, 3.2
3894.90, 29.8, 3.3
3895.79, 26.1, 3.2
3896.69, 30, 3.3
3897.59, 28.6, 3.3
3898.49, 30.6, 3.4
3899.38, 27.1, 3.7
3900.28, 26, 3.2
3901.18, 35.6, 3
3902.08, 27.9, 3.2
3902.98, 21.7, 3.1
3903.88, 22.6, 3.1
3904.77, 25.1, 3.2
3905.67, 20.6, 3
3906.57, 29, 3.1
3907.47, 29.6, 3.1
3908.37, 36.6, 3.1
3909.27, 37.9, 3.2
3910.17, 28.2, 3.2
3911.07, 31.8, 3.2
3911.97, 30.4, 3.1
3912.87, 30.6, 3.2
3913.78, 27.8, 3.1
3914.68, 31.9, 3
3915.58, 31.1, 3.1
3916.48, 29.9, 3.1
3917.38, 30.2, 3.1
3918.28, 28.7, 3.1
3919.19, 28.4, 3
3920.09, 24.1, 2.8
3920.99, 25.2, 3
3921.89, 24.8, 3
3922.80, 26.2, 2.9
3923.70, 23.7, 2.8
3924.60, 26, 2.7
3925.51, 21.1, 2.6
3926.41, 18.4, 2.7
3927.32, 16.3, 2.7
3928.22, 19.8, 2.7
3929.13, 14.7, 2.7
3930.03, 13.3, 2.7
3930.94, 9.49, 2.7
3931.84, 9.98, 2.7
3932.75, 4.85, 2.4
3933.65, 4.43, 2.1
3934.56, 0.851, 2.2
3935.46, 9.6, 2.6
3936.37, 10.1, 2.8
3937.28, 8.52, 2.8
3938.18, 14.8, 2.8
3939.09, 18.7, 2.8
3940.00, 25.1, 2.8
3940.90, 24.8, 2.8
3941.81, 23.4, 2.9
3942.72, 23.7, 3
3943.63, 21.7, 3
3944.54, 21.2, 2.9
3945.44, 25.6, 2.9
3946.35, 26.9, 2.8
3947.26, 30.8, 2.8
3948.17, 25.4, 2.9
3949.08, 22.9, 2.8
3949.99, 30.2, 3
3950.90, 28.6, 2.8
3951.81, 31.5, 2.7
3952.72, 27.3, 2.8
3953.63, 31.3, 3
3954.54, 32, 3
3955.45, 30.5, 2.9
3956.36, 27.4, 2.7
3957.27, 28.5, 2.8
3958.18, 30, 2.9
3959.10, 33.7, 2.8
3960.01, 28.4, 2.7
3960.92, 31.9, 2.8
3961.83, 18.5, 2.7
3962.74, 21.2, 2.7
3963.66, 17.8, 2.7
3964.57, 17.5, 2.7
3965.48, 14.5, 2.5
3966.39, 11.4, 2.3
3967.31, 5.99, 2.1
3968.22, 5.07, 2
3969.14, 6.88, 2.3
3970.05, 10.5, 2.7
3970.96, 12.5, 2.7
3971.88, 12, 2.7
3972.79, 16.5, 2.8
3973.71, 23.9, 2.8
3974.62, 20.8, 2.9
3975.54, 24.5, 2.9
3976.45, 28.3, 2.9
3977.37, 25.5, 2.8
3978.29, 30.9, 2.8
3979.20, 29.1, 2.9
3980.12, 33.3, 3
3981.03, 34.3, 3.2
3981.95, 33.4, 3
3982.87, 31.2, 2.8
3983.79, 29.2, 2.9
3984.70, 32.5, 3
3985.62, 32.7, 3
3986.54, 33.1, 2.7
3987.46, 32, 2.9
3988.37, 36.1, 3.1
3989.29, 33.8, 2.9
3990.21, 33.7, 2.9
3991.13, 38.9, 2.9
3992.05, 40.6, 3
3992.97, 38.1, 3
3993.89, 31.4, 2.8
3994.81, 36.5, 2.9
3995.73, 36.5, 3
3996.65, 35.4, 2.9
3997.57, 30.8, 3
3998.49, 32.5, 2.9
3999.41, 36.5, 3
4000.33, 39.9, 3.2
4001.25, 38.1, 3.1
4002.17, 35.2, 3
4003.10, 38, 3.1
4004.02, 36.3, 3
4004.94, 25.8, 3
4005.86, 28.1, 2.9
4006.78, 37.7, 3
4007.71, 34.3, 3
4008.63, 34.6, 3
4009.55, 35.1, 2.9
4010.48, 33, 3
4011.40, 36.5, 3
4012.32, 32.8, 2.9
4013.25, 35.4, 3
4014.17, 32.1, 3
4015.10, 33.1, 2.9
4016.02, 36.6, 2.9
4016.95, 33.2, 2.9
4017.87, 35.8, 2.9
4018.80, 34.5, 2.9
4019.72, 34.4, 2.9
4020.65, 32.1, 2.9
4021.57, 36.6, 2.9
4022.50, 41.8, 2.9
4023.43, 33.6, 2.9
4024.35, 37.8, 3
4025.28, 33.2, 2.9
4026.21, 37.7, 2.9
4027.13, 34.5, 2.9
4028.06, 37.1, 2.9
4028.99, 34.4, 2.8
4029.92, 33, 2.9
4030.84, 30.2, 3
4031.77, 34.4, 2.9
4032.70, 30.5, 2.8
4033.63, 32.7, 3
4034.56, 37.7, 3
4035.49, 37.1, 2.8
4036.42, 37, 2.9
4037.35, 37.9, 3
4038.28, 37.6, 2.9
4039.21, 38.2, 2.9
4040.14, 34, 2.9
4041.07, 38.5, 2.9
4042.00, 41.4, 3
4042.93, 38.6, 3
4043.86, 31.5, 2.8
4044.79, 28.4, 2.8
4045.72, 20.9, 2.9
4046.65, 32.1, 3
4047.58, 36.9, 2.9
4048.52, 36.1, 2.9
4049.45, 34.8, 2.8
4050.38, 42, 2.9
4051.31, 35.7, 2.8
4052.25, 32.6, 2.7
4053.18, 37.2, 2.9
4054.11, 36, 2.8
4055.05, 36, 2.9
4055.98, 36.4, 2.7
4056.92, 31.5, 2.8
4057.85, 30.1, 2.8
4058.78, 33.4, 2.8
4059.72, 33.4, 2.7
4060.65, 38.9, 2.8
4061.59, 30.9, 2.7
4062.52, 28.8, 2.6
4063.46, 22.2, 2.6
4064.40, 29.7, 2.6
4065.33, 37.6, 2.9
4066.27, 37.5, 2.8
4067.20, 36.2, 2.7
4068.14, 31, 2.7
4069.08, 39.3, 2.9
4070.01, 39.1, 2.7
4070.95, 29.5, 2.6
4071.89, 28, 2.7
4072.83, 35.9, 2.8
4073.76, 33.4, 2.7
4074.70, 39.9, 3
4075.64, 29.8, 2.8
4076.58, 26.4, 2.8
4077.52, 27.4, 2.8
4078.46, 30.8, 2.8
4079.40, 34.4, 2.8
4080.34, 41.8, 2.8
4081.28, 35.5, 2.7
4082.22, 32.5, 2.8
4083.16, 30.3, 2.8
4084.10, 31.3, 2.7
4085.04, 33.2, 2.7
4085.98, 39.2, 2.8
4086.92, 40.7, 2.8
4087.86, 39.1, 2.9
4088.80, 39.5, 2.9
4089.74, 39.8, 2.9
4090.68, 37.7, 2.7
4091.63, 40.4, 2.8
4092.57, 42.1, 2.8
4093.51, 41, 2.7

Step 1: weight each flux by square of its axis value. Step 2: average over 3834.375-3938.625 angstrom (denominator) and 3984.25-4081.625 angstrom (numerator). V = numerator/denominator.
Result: 1.51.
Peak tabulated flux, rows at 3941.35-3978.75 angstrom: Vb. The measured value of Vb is 33.7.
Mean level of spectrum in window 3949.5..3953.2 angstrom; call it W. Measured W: 29.3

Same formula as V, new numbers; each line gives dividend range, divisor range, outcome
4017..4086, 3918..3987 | 1.63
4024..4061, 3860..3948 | 1.53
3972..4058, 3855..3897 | 1.38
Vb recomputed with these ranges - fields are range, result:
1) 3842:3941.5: 37.9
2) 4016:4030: 41.8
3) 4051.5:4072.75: 39.3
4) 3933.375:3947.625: 30.8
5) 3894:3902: 35.6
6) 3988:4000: 40.6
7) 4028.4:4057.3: 42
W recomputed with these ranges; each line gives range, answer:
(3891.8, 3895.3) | 27.3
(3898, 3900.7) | 28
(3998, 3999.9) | 34.6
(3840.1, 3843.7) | 23.5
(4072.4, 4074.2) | 34.8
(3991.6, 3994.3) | 36.8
